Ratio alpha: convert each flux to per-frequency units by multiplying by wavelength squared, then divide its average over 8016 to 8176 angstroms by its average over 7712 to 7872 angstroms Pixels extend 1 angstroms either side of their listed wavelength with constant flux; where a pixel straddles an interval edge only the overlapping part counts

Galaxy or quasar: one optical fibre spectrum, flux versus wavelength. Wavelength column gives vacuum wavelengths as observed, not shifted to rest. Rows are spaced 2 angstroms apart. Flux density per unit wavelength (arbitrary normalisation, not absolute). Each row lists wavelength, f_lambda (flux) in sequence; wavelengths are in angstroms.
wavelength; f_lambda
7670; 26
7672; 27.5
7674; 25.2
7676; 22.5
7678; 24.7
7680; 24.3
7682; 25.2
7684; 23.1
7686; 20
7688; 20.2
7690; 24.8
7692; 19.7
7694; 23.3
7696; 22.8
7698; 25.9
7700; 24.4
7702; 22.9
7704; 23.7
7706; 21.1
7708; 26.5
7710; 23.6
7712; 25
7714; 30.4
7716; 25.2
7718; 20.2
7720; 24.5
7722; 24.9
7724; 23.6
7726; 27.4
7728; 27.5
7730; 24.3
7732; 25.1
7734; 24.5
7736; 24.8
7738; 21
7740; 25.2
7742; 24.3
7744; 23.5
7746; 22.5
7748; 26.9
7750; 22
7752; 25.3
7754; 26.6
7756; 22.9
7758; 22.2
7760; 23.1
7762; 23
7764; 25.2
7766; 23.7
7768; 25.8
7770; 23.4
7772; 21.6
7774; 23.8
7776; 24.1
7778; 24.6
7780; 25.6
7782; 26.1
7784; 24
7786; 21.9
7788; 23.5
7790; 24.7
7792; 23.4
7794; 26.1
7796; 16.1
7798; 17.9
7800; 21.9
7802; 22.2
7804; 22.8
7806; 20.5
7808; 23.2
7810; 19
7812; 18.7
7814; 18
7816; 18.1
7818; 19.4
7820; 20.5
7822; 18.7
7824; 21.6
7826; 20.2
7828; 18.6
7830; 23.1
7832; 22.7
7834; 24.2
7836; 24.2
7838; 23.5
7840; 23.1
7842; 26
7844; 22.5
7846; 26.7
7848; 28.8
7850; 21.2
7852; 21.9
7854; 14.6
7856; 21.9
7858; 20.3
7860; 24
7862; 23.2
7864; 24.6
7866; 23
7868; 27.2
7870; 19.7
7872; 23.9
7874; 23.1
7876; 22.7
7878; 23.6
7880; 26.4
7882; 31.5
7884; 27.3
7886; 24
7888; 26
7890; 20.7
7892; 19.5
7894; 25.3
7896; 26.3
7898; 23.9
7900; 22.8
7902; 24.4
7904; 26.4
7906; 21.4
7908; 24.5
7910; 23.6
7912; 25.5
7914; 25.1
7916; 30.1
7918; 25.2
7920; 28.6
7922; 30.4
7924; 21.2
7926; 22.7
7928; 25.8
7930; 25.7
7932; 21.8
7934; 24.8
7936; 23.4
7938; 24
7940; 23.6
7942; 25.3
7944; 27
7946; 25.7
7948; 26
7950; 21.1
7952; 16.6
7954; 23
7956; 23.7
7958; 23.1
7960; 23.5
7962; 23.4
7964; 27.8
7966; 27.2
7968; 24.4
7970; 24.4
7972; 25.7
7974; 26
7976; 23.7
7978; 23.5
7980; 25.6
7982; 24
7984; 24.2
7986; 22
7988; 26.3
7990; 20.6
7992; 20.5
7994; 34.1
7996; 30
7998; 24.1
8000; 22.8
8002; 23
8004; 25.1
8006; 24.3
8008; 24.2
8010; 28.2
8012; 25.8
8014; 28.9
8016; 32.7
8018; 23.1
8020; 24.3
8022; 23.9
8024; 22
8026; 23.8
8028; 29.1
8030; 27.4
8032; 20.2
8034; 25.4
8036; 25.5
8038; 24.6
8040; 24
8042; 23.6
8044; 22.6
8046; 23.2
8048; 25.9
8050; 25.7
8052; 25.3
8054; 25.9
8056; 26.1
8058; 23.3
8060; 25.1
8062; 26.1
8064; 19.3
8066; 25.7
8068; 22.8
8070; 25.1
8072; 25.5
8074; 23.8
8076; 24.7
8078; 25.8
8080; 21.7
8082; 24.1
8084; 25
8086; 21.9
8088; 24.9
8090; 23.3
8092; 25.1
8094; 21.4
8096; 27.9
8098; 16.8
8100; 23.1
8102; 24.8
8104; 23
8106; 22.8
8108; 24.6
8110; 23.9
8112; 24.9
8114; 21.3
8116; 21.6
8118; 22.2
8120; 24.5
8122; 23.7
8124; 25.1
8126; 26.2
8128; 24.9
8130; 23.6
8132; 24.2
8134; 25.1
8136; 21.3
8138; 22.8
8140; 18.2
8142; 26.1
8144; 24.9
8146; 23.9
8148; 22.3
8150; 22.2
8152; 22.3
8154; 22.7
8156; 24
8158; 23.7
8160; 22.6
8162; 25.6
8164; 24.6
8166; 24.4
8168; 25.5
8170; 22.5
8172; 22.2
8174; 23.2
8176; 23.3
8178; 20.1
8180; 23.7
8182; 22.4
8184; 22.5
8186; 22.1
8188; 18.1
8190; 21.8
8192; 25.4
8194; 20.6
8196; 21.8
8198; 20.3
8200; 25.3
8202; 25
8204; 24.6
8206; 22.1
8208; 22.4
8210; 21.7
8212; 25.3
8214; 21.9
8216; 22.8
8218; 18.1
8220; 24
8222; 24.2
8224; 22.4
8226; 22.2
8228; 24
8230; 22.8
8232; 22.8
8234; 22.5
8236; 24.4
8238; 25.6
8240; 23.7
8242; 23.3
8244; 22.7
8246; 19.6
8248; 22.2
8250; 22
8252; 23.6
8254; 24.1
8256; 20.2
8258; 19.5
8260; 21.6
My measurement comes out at 1.12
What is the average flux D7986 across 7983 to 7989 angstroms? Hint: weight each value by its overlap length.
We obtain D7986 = 24.2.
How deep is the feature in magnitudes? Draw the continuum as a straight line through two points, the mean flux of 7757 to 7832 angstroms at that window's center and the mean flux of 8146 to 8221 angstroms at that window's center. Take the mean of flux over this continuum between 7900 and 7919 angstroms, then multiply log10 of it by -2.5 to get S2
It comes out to -0.13 mag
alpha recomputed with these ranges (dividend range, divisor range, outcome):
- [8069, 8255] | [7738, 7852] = 1.12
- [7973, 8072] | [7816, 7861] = 1.18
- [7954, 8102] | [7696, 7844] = 1.13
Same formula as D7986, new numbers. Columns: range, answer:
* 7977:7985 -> 24.3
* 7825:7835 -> 21.8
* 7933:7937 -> 24.1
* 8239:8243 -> 23.5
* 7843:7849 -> 26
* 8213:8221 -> 21.7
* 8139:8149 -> 23.1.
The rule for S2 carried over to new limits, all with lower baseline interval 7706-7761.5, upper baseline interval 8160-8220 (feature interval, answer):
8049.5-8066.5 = -0.064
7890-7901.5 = 0.024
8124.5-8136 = -0.070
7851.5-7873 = 0.083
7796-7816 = 0.200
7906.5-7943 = -0.056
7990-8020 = -0.110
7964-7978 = -0.076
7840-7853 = -0.016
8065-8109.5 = -0.031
